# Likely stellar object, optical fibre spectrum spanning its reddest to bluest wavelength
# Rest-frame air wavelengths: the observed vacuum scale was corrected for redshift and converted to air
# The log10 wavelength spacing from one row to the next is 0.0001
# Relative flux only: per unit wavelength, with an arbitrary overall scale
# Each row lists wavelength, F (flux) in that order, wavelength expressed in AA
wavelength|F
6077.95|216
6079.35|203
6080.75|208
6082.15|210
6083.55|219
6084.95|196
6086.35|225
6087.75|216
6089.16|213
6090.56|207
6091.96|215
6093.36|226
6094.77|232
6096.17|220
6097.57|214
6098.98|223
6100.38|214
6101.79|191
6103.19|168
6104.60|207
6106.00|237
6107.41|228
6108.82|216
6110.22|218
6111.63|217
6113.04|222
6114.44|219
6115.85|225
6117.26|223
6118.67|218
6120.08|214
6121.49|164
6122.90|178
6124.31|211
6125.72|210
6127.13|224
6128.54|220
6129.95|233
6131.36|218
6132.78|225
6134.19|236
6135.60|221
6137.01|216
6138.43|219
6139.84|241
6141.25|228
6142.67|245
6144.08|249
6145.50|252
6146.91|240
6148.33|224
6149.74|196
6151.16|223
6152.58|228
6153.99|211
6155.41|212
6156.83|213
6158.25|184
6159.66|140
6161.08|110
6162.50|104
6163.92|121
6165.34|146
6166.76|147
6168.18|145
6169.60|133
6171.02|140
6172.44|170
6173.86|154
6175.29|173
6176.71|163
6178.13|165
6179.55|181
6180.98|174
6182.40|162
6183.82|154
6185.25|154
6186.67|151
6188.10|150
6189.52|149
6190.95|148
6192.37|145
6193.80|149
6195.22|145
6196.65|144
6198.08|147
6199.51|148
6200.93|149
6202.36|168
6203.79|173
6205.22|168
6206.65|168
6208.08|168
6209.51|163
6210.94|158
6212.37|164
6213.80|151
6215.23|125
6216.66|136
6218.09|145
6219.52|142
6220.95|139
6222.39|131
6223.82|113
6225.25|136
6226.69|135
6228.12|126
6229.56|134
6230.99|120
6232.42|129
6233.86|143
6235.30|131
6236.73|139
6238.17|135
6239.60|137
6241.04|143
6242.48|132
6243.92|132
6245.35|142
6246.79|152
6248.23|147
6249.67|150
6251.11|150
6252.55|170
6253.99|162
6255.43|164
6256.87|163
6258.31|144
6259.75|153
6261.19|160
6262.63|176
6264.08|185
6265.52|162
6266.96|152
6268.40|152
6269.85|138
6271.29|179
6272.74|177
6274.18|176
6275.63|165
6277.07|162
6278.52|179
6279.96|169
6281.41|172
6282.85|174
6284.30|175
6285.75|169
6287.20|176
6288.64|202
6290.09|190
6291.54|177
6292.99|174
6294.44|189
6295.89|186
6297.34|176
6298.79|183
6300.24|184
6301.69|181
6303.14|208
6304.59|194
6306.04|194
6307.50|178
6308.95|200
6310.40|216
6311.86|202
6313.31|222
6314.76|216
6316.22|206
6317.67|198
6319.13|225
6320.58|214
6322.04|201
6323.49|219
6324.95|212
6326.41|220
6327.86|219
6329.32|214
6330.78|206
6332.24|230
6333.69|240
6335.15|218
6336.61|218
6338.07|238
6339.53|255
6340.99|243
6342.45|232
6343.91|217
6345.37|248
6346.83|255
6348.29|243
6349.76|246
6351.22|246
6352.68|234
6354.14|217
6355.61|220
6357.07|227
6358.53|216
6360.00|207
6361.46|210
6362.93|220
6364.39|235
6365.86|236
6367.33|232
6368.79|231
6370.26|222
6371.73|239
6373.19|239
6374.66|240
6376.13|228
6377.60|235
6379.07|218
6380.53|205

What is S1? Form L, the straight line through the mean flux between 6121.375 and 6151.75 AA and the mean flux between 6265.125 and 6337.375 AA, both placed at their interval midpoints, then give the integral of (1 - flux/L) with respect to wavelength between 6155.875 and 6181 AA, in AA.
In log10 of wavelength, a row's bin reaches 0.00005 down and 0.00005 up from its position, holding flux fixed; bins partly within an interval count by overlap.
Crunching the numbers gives 7.32 AA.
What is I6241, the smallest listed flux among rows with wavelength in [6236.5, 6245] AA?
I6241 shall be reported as 132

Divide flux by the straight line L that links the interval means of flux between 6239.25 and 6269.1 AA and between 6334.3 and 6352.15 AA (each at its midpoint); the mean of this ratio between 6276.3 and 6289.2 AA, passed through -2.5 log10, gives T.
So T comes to 0.04 mag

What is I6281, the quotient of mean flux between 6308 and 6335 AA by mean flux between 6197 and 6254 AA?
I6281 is 1.48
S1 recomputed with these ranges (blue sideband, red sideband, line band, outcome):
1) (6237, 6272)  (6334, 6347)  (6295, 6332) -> 1.12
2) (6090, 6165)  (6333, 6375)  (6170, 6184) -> 3.36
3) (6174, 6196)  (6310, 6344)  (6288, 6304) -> 1.56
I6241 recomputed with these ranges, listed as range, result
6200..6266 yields 113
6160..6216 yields 104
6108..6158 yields 164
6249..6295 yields 138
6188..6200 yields 144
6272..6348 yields 162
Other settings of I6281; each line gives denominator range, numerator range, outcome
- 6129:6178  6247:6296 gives 0.87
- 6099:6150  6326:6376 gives 1.05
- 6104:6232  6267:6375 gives 1.16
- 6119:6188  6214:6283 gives 0.79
